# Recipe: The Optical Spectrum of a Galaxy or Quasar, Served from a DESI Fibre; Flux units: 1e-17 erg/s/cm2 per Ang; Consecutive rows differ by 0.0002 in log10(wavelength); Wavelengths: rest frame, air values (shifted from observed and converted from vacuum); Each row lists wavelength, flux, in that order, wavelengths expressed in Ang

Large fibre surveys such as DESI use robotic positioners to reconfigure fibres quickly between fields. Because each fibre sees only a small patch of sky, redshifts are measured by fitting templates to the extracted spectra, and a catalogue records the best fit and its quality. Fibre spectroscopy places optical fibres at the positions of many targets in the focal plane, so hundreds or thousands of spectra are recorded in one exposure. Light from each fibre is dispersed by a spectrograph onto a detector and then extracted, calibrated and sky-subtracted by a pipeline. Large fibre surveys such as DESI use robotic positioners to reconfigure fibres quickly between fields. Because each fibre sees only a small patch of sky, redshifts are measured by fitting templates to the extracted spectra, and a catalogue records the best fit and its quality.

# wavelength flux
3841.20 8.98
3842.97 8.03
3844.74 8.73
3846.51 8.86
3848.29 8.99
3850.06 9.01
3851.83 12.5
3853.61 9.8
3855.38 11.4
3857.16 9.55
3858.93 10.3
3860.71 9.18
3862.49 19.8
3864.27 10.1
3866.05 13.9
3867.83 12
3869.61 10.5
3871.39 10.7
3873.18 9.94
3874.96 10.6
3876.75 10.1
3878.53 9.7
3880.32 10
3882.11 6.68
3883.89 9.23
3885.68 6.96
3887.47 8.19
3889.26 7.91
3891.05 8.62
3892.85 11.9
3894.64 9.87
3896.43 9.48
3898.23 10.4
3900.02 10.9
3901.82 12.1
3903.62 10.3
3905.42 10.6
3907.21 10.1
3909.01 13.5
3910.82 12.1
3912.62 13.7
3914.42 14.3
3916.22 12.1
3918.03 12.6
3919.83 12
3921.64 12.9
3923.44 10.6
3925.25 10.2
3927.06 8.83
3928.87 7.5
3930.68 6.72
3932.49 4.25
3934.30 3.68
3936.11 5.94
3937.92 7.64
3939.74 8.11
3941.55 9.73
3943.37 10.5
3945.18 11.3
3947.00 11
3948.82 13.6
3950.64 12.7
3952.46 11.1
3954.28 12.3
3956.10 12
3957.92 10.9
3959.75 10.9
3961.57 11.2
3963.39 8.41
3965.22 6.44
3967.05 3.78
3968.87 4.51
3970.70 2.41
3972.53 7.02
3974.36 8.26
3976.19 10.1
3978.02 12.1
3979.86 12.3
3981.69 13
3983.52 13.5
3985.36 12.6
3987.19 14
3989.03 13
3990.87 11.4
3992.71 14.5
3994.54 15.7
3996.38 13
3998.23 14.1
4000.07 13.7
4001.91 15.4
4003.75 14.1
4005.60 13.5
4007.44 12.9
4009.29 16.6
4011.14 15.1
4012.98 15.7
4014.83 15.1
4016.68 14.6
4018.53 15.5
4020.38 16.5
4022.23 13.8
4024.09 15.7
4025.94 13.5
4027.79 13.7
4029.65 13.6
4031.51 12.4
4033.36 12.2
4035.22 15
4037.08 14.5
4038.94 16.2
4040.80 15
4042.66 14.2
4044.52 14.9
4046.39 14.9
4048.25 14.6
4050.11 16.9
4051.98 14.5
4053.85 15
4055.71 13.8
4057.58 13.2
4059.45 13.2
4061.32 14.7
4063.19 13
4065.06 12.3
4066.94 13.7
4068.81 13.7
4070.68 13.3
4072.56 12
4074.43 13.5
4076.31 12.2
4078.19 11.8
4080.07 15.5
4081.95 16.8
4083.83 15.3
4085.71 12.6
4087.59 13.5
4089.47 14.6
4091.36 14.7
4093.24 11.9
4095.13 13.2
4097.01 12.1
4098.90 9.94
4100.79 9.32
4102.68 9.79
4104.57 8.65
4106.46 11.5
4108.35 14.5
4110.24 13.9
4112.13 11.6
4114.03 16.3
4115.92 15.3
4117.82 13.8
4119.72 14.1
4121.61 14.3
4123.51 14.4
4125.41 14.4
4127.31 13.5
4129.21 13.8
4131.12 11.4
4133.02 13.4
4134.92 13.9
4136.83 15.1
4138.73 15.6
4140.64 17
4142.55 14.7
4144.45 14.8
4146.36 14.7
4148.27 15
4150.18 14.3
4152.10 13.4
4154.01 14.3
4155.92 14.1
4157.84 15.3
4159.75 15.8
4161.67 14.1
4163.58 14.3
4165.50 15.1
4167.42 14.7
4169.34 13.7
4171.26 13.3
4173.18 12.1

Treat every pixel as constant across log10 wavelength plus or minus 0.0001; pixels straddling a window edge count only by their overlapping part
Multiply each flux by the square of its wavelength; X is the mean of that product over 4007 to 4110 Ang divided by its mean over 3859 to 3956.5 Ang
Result 1.4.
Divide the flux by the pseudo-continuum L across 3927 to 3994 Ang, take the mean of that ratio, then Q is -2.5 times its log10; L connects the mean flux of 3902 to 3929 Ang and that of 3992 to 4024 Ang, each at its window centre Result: 0.33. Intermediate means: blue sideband 11.5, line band 9.71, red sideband 14.7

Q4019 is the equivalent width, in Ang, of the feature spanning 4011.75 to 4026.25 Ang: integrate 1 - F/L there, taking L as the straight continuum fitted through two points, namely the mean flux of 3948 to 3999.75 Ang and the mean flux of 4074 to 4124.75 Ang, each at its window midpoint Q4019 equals -4.2 Ang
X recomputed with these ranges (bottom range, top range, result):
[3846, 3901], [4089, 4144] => 1.47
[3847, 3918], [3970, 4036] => 1.32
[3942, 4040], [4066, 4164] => 1.17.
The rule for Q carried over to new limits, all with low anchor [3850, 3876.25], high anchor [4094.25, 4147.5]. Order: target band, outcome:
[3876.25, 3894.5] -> 0.27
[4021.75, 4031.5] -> -0.10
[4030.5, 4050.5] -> -0.14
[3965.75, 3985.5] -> 0.35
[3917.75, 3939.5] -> 0.37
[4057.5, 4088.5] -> -0.04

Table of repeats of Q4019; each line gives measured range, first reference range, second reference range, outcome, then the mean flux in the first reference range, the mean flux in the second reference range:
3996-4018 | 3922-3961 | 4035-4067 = -3.63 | 9.57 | 14.4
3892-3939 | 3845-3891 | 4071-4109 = 2.38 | 10.2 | 12.7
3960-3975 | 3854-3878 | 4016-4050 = 7.47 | 11.3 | 14.5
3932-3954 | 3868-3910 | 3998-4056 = 4.70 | 9.97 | 14.6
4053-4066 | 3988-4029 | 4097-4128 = 0.03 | 14.4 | 12.8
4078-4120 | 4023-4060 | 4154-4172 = 3.91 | 14.4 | 14.5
